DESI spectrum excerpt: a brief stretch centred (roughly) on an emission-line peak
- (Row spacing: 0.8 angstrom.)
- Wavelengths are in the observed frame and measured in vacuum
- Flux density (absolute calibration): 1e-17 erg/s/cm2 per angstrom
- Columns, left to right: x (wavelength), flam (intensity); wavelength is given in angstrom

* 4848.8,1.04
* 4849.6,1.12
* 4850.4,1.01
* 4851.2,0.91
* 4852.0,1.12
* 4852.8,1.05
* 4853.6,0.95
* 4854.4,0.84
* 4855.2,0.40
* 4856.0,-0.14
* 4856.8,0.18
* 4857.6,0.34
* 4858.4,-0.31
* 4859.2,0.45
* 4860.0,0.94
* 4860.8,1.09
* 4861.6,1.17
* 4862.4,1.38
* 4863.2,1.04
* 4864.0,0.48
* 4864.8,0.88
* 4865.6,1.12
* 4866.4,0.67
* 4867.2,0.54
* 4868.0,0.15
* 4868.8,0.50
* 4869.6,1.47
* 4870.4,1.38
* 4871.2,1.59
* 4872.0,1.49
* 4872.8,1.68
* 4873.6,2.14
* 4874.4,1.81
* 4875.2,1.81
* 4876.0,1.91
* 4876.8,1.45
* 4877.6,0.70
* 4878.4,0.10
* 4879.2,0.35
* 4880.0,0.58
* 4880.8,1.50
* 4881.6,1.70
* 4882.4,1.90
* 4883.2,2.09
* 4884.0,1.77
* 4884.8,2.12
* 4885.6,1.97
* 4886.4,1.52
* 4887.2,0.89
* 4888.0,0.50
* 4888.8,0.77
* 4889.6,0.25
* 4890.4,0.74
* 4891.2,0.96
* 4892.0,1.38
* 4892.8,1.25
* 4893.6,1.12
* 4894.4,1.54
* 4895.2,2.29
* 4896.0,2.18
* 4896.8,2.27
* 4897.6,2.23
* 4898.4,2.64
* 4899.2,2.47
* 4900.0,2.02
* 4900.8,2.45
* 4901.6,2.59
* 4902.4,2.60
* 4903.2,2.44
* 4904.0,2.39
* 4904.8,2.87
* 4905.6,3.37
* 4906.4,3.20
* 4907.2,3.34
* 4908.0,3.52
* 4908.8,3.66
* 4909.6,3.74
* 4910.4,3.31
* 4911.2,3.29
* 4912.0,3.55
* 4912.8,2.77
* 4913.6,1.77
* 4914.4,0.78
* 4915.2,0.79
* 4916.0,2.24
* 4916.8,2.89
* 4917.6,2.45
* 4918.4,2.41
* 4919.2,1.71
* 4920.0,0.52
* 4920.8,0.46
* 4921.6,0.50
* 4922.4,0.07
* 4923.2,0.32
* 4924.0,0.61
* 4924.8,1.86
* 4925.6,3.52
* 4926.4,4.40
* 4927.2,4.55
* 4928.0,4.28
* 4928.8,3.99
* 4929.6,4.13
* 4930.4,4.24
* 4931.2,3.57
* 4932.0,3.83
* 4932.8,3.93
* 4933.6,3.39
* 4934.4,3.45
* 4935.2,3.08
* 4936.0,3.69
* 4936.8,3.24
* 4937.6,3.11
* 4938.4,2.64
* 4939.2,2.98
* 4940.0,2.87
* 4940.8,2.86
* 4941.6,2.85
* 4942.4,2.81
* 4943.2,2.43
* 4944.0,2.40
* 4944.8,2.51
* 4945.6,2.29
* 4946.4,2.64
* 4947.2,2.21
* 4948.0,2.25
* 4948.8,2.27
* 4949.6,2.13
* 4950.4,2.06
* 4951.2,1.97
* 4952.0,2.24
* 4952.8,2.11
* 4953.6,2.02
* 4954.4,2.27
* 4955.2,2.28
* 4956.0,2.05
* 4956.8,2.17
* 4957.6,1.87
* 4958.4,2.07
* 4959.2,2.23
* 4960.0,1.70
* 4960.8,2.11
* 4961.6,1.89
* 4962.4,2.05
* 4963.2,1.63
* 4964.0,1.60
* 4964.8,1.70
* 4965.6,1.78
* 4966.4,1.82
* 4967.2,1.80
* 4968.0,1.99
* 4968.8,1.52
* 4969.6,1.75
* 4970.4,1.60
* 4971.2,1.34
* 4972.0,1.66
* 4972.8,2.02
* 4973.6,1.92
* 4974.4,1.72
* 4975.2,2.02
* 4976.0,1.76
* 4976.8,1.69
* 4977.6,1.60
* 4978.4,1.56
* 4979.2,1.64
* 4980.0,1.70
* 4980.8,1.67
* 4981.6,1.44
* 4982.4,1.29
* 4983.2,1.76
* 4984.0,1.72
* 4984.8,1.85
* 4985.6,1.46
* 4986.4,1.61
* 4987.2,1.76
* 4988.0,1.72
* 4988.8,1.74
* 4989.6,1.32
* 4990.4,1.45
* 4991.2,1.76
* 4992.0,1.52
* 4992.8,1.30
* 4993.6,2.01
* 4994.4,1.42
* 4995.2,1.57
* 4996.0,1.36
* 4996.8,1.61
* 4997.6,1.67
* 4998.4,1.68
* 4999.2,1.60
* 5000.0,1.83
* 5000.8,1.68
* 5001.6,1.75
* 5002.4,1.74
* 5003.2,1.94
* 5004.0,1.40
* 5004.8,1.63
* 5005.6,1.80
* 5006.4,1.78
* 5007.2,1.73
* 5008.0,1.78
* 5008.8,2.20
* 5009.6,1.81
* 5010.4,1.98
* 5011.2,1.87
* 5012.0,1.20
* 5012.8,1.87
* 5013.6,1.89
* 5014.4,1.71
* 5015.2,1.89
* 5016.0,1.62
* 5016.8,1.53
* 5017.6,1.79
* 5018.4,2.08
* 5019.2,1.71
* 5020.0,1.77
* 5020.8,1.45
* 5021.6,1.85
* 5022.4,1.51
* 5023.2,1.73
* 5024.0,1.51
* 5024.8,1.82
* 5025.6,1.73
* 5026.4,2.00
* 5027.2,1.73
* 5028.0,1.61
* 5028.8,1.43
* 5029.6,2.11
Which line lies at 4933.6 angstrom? Ly-alpha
